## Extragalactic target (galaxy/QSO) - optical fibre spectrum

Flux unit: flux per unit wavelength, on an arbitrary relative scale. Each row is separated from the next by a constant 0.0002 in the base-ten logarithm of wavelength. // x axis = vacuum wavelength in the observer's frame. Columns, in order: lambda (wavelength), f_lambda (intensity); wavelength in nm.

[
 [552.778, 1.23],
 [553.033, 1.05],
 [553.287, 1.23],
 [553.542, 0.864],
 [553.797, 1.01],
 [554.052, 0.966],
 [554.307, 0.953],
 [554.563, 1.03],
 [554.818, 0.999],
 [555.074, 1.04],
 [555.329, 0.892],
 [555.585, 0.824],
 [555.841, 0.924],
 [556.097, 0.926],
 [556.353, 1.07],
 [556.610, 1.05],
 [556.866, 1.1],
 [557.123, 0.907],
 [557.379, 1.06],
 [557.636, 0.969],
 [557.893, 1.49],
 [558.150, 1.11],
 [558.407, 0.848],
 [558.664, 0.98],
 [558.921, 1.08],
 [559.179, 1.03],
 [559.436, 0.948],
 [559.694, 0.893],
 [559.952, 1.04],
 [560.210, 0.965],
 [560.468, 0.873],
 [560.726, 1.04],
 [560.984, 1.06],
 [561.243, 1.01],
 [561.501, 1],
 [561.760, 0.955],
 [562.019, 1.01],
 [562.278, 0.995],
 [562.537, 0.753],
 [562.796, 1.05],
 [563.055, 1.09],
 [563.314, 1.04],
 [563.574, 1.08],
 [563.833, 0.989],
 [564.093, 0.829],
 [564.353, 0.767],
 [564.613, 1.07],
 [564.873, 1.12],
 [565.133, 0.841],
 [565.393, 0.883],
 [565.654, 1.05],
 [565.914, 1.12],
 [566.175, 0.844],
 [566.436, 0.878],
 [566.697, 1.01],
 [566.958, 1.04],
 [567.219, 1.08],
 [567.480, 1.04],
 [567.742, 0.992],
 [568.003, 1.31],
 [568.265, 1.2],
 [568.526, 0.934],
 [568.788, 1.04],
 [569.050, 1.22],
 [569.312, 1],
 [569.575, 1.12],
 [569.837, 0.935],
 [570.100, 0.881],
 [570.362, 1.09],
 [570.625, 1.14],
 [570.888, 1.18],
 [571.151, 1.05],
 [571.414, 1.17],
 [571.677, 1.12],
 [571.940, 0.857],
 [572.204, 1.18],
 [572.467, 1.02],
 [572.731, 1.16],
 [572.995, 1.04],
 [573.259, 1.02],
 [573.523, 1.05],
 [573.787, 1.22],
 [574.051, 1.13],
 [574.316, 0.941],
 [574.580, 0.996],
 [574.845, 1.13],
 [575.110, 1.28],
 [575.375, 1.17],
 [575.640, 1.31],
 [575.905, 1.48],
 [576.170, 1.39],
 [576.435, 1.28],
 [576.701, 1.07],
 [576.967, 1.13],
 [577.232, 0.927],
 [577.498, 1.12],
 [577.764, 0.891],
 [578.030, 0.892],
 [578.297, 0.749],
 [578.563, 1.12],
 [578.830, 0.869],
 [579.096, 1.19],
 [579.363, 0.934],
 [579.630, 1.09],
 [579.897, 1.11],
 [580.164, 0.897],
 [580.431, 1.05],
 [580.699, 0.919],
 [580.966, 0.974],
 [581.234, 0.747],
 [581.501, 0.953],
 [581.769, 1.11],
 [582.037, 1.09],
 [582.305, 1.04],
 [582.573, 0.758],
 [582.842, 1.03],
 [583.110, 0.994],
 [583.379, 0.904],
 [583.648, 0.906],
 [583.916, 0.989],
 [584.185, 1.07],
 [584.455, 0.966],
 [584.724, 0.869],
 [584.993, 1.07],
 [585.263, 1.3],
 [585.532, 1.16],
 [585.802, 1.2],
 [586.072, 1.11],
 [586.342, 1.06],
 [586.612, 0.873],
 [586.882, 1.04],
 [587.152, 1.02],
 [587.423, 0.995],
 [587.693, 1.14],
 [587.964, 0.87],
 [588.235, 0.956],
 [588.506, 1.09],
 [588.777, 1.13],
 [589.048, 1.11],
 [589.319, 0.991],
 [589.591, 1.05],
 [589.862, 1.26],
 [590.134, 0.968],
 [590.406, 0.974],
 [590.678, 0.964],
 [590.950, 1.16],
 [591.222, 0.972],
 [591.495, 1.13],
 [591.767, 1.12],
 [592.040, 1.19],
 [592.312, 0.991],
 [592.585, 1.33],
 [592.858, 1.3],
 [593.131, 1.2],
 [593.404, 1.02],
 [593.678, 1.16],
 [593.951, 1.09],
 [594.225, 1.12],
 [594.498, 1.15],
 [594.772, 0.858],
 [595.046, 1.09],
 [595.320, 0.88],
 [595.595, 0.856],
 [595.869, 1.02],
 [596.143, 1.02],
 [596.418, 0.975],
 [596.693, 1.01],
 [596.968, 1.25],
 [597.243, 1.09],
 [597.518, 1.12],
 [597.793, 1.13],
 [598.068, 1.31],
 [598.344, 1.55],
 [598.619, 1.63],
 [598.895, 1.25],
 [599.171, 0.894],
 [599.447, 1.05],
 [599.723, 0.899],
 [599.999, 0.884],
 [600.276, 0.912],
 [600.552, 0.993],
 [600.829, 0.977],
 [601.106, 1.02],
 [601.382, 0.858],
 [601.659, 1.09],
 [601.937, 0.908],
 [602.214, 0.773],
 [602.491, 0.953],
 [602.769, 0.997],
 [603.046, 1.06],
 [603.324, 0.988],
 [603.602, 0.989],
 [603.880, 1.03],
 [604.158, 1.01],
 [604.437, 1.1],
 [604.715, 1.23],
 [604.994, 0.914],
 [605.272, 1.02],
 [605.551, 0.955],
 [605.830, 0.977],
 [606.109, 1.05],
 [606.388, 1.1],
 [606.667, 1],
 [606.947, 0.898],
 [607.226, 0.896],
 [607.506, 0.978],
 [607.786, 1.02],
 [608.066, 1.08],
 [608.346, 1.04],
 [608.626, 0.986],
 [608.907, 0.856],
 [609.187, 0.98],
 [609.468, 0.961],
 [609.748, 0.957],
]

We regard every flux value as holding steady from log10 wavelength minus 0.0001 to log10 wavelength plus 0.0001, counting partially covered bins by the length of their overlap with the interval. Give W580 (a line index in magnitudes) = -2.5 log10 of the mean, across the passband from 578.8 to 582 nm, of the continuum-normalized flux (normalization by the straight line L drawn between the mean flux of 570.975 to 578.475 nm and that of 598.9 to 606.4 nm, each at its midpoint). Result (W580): 0.087 mag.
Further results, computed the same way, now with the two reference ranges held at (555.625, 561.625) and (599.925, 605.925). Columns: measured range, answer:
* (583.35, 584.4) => 0.03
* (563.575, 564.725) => 0.09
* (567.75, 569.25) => -0.12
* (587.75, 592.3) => -0.07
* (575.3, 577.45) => -0.21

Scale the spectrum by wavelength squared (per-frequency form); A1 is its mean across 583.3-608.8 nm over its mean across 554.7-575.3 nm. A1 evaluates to 1.1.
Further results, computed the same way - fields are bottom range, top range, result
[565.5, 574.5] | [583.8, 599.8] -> 1.11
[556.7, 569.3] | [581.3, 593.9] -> 1.13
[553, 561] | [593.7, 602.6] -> 1.21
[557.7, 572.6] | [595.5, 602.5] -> 1.16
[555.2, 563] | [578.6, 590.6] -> 1.12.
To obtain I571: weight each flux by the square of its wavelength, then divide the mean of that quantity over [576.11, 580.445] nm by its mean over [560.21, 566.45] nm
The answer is 1.12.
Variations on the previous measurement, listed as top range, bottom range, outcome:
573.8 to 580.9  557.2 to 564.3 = 1.14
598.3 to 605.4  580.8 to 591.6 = 1.06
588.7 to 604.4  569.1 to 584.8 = 1.09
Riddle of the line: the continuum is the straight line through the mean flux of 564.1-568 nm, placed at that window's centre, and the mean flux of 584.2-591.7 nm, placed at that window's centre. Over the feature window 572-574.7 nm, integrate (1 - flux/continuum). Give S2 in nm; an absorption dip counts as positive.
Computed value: -0.16 nm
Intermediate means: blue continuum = 0.987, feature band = 1.07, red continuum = 1.05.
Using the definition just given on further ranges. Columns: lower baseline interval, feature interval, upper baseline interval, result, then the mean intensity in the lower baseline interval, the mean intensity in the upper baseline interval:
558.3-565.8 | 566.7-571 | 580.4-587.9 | -0.37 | 0.976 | 1.01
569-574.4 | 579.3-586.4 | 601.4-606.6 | 0.25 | 1.07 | 1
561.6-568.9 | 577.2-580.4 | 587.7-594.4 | 0.19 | 1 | 1.09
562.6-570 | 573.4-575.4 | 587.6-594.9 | -0.14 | 1.02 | 1.09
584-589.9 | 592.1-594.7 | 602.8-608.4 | -0.26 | 1.06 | 1.02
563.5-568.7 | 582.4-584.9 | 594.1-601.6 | 0.22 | 1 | 1.07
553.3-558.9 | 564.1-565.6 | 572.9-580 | 0.16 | 1.01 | 1.09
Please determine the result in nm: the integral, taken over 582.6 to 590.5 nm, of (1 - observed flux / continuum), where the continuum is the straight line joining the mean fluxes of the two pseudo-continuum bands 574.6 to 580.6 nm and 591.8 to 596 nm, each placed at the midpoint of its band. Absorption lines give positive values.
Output 0.39 nm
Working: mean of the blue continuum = 1.09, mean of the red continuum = 1.08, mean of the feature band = 1.03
